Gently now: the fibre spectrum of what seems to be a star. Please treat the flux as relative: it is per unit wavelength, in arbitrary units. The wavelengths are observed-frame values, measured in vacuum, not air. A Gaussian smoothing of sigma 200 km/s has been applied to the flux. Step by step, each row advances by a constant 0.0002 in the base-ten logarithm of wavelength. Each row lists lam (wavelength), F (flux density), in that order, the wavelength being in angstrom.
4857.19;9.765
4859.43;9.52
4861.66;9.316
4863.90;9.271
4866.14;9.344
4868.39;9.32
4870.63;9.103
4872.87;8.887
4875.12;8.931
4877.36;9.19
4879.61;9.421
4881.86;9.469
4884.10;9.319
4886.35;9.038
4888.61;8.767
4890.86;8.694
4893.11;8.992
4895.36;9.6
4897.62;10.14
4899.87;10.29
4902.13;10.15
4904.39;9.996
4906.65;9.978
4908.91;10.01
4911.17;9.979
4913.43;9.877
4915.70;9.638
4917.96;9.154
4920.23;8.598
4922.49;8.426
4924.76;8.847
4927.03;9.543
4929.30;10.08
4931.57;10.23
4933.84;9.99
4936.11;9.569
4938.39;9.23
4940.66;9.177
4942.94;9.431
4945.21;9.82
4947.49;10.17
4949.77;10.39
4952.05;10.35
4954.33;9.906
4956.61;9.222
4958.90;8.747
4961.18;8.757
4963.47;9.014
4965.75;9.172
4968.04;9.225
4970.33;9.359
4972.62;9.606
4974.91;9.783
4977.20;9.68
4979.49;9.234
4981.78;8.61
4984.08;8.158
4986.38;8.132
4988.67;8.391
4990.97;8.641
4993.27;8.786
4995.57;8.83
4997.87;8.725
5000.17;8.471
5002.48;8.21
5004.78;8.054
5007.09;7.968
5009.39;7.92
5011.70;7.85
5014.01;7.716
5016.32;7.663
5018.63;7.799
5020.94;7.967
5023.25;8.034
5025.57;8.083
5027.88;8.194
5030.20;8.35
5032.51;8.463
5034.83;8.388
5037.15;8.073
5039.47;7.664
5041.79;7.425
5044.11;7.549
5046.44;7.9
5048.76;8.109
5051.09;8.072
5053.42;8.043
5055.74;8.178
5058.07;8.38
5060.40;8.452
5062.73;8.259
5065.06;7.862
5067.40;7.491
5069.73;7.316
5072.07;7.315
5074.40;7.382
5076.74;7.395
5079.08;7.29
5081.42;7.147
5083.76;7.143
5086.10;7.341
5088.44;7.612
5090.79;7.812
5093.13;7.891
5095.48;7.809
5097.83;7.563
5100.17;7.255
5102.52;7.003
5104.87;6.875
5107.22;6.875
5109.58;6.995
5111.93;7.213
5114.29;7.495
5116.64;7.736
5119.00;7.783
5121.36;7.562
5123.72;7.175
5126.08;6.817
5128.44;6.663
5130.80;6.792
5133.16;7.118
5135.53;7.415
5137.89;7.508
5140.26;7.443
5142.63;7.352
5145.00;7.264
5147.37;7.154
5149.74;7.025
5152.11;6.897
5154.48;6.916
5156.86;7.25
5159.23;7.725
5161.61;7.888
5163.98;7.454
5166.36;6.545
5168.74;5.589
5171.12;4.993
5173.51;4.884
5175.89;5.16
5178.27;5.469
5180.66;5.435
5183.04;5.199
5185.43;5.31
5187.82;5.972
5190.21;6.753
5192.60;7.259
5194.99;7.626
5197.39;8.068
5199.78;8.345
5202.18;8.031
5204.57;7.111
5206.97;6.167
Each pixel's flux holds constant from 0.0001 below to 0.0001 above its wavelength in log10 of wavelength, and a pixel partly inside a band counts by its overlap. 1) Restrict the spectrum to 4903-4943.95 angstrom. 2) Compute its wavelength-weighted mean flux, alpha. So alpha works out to 9.54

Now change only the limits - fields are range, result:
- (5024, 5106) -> 7.75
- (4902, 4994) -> 9.38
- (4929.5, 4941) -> 9.71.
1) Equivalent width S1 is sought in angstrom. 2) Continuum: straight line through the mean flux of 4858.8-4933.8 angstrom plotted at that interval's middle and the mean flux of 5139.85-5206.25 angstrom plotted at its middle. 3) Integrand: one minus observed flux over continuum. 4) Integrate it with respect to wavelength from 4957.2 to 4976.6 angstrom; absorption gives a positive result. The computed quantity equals -1.1 angstrom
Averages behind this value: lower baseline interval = 9.44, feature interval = 9.22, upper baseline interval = 6.71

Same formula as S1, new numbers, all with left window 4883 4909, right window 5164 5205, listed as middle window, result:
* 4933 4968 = -2.2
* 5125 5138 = -0.1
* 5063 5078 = 0.2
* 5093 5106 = -0.1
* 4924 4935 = -0.7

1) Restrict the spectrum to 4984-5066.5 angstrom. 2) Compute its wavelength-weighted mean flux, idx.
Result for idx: 8.13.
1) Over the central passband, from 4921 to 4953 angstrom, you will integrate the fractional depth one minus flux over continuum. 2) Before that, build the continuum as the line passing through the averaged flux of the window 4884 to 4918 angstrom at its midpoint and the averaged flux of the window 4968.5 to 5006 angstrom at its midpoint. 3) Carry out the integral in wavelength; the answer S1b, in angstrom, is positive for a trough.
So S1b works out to -1.28 angstrom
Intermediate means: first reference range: 9.62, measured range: 9.65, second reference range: 8.8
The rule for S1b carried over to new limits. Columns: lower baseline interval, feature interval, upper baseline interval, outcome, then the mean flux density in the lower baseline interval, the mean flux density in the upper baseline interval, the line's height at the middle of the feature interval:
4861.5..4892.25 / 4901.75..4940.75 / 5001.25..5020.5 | -3.8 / 9.14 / 7.9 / 8.73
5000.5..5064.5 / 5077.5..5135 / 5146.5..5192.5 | -1.5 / 8.03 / 6.31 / 7.11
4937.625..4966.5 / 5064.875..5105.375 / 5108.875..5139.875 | 1.8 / 9.5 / 7.26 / 7.77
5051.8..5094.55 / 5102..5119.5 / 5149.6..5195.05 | -0.2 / 7.69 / 6.32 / 7.17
